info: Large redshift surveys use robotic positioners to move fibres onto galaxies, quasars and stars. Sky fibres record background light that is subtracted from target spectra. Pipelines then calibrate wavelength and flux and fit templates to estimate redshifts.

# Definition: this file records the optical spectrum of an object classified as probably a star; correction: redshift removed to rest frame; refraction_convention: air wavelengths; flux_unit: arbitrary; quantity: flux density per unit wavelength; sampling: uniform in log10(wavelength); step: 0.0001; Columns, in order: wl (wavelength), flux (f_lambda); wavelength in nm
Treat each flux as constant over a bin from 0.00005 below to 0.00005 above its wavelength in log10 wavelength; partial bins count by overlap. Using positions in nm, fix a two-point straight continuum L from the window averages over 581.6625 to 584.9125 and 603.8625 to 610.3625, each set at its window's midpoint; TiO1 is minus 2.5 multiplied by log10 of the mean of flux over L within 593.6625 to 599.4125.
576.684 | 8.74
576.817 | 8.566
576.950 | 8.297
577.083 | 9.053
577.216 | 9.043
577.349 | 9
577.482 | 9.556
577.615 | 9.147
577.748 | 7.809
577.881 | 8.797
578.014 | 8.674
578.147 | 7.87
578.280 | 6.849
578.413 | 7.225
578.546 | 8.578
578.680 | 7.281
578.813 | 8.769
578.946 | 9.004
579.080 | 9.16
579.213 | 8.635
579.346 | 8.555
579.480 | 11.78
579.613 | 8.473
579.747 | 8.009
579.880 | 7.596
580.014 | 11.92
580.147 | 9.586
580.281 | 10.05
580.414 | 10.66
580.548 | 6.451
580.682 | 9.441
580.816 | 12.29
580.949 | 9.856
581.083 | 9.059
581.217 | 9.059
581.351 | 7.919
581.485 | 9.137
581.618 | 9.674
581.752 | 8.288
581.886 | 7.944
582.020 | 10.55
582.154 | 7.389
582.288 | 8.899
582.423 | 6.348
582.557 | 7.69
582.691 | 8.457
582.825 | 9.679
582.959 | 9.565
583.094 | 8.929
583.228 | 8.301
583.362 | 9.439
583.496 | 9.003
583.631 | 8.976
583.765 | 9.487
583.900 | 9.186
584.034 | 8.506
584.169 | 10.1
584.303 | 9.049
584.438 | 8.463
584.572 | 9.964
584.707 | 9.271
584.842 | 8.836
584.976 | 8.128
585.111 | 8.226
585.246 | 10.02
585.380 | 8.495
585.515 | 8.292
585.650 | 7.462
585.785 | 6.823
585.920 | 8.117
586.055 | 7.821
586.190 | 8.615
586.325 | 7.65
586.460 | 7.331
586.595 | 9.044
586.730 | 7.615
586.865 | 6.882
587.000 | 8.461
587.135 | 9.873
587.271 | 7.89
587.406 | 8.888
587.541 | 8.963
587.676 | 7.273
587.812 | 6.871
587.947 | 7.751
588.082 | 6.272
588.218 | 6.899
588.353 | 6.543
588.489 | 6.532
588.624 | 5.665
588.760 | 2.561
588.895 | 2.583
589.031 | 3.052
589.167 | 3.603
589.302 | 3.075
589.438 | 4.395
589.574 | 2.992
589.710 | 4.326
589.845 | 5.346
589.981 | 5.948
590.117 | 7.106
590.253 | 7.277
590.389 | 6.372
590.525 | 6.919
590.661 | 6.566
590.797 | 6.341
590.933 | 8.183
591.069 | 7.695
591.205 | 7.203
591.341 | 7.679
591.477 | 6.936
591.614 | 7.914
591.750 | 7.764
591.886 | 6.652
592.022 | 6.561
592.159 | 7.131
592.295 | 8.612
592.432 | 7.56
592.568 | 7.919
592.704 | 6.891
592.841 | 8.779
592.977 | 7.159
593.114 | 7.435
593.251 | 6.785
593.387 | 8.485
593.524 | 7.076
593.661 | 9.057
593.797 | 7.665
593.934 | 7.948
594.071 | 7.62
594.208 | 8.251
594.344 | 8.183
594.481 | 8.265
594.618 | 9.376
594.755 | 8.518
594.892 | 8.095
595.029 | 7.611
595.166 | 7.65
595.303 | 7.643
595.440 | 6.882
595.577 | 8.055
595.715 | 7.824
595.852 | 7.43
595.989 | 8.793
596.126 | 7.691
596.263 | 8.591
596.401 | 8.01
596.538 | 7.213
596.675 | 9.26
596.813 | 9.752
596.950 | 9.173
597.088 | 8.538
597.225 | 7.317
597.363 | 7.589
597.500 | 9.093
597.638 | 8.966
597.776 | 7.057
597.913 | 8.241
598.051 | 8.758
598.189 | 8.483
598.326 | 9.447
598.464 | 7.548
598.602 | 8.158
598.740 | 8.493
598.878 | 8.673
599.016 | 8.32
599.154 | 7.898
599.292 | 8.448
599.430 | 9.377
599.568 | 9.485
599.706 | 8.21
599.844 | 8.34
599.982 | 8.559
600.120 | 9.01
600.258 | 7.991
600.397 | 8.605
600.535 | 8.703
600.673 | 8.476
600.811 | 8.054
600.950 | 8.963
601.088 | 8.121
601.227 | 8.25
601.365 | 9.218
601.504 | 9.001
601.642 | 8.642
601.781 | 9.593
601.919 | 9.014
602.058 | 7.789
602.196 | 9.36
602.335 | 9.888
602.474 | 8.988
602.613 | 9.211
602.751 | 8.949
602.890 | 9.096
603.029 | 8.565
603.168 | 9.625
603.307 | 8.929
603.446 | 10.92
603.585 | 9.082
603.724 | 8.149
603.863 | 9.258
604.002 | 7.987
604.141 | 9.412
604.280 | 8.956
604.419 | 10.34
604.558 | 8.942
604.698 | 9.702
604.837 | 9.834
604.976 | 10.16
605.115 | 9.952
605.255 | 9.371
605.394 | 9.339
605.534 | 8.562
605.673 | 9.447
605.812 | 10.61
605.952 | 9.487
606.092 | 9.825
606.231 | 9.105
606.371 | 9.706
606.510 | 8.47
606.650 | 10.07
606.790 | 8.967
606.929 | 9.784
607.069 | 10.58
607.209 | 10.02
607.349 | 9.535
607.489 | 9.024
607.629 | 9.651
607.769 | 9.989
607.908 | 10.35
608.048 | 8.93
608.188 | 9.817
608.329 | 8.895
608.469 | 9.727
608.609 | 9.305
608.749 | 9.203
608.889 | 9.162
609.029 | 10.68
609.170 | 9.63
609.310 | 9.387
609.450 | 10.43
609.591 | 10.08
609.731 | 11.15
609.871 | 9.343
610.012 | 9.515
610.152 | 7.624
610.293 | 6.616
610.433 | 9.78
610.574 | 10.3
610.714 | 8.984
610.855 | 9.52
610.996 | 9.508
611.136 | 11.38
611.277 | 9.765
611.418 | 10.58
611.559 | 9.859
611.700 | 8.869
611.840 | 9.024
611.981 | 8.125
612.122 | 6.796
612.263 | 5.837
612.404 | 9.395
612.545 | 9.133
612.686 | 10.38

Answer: 0.12 mag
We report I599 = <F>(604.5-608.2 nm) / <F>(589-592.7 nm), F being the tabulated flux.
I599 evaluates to 1.5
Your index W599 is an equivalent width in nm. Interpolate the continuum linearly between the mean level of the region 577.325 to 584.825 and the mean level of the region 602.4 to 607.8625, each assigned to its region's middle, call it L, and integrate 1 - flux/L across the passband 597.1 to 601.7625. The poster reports 0.414 nm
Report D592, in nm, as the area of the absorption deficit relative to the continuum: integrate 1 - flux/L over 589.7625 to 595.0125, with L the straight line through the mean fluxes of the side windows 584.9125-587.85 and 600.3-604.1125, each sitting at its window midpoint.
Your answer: 0.58 nm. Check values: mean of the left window 8.14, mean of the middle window 7.5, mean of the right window 8.9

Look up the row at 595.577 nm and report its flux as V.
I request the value 8.055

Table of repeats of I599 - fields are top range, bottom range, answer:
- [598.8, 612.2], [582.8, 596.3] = 1.22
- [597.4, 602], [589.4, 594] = 1.22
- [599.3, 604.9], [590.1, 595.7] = 1.18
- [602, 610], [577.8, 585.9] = 1.07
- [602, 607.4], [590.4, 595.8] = 1.23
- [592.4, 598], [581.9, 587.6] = 0.94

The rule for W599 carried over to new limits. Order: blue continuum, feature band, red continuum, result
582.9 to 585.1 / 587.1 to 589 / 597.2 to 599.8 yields 0.48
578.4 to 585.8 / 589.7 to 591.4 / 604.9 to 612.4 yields 0.43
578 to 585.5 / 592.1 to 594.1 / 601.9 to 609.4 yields 0.31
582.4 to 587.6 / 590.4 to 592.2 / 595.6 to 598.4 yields 0.27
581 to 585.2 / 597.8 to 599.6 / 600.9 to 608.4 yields 0.13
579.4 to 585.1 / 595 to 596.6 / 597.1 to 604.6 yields 0.19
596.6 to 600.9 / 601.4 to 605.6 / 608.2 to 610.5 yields -0.14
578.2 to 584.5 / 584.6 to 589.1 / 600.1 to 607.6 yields 0.78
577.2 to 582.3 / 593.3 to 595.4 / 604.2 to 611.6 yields 0.27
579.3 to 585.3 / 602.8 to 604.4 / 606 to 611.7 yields 0.06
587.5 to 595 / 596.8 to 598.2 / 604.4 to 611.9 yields -0.10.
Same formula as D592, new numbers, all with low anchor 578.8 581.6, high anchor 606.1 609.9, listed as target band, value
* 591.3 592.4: 0.240 nm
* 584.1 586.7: 0.247 nm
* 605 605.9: 0.006 nm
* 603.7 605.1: 0.043 nm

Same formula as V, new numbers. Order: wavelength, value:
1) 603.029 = 8.565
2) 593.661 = 9.057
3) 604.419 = 10.34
